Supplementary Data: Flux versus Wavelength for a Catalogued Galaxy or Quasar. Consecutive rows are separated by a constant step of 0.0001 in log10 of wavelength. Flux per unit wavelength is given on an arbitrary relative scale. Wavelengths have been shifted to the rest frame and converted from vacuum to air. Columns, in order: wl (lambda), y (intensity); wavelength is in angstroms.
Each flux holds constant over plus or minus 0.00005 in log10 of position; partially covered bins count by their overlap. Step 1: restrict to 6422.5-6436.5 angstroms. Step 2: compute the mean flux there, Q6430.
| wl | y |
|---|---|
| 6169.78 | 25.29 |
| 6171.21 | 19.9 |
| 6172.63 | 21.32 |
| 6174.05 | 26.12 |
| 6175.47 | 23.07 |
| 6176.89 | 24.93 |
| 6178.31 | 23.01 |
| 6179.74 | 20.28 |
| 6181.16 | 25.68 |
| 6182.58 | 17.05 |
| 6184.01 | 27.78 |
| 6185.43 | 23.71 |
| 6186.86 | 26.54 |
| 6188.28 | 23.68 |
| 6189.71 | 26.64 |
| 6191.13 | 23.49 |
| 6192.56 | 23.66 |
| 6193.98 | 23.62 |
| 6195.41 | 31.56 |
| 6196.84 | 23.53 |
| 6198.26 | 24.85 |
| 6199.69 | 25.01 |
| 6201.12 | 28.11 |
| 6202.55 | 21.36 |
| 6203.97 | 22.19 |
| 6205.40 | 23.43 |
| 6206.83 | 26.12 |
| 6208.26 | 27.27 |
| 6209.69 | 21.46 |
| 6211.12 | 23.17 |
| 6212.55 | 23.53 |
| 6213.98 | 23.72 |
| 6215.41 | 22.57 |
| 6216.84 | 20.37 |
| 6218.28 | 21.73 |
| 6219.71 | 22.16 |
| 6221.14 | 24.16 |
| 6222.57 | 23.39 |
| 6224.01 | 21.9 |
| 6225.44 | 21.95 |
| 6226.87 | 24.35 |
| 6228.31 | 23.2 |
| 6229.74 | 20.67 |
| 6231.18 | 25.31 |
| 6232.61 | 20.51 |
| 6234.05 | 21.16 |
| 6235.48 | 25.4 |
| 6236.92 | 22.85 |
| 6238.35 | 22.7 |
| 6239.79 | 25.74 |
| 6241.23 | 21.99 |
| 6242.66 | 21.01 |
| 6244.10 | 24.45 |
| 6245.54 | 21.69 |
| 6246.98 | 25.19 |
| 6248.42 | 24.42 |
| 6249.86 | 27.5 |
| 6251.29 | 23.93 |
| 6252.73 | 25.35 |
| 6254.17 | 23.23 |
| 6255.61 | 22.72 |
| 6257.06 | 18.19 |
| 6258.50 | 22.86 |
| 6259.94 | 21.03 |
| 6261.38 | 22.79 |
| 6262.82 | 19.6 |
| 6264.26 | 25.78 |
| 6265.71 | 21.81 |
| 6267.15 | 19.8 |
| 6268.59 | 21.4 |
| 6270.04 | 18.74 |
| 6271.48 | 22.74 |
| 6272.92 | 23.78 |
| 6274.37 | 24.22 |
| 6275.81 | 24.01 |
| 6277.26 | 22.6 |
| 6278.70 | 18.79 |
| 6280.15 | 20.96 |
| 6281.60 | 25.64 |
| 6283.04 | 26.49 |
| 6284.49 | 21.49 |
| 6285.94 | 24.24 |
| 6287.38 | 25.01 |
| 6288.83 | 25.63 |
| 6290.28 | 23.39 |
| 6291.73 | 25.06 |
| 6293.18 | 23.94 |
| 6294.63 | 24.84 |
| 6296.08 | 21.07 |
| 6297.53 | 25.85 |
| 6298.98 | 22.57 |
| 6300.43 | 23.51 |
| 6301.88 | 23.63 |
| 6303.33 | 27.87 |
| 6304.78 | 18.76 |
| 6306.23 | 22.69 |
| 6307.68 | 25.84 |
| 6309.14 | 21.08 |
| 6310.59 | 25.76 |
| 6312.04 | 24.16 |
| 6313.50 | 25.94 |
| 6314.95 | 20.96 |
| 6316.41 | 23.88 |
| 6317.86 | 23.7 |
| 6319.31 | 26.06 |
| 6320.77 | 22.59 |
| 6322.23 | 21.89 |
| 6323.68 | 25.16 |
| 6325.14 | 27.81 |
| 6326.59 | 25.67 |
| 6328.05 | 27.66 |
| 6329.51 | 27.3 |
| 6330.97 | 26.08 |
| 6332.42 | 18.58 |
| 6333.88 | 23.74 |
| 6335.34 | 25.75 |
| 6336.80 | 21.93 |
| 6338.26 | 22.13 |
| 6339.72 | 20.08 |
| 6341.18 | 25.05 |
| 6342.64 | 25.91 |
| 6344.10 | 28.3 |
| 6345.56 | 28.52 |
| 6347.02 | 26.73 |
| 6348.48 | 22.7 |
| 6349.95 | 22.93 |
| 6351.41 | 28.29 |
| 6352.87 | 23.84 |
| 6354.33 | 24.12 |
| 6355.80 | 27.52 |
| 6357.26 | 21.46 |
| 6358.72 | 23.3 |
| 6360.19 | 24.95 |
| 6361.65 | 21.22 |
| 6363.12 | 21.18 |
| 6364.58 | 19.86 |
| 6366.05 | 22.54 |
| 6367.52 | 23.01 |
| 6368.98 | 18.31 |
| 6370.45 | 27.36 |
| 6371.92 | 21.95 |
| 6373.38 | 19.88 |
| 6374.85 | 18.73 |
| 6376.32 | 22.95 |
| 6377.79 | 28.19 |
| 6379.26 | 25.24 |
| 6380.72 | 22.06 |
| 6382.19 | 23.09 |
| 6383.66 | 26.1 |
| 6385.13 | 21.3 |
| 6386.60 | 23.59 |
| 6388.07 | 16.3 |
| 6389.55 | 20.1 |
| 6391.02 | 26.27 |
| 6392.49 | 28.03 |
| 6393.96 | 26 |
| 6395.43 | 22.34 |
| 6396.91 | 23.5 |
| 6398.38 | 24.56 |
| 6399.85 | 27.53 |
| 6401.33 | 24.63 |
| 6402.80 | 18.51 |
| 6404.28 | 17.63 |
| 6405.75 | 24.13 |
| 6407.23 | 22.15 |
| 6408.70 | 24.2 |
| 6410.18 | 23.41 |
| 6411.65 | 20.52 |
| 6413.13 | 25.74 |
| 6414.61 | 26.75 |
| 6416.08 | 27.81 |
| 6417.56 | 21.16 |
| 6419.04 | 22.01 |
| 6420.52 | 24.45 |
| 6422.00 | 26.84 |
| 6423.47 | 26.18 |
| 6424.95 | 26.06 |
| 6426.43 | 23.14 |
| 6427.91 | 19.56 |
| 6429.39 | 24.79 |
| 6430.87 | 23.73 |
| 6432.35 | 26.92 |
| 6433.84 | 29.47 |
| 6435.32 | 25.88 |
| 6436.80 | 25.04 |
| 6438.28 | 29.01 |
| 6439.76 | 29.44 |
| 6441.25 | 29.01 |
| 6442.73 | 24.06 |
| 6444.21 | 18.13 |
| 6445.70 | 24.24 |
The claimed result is 25.1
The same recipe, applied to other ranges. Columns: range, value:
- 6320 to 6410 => 23.6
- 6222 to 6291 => 22.9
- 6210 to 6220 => 22.4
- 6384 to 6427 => 23.6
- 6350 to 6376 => 22.8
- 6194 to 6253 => 23.7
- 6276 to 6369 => 23.9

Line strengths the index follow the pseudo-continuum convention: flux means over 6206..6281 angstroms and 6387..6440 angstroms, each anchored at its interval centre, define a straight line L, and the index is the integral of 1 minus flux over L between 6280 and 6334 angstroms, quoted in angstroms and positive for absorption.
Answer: -1.9 angstroms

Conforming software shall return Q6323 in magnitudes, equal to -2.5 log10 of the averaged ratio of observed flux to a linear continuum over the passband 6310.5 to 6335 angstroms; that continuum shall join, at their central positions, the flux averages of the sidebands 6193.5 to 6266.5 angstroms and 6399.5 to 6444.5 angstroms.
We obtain -0.027 mag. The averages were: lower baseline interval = 23.4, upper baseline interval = 24.5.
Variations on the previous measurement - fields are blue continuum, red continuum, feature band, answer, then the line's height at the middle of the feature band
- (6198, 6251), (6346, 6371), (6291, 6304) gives -0.04 mag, 23.5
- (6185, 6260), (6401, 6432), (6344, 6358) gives -0.08 mag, 23.6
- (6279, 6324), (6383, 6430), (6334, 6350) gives -0.04 mag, 23.7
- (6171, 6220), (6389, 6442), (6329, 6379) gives 0.03 mag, 24.4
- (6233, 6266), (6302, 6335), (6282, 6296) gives -0.03 mag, 23.8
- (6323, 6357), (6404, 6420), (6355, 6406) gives 0.05 mag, 24.1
